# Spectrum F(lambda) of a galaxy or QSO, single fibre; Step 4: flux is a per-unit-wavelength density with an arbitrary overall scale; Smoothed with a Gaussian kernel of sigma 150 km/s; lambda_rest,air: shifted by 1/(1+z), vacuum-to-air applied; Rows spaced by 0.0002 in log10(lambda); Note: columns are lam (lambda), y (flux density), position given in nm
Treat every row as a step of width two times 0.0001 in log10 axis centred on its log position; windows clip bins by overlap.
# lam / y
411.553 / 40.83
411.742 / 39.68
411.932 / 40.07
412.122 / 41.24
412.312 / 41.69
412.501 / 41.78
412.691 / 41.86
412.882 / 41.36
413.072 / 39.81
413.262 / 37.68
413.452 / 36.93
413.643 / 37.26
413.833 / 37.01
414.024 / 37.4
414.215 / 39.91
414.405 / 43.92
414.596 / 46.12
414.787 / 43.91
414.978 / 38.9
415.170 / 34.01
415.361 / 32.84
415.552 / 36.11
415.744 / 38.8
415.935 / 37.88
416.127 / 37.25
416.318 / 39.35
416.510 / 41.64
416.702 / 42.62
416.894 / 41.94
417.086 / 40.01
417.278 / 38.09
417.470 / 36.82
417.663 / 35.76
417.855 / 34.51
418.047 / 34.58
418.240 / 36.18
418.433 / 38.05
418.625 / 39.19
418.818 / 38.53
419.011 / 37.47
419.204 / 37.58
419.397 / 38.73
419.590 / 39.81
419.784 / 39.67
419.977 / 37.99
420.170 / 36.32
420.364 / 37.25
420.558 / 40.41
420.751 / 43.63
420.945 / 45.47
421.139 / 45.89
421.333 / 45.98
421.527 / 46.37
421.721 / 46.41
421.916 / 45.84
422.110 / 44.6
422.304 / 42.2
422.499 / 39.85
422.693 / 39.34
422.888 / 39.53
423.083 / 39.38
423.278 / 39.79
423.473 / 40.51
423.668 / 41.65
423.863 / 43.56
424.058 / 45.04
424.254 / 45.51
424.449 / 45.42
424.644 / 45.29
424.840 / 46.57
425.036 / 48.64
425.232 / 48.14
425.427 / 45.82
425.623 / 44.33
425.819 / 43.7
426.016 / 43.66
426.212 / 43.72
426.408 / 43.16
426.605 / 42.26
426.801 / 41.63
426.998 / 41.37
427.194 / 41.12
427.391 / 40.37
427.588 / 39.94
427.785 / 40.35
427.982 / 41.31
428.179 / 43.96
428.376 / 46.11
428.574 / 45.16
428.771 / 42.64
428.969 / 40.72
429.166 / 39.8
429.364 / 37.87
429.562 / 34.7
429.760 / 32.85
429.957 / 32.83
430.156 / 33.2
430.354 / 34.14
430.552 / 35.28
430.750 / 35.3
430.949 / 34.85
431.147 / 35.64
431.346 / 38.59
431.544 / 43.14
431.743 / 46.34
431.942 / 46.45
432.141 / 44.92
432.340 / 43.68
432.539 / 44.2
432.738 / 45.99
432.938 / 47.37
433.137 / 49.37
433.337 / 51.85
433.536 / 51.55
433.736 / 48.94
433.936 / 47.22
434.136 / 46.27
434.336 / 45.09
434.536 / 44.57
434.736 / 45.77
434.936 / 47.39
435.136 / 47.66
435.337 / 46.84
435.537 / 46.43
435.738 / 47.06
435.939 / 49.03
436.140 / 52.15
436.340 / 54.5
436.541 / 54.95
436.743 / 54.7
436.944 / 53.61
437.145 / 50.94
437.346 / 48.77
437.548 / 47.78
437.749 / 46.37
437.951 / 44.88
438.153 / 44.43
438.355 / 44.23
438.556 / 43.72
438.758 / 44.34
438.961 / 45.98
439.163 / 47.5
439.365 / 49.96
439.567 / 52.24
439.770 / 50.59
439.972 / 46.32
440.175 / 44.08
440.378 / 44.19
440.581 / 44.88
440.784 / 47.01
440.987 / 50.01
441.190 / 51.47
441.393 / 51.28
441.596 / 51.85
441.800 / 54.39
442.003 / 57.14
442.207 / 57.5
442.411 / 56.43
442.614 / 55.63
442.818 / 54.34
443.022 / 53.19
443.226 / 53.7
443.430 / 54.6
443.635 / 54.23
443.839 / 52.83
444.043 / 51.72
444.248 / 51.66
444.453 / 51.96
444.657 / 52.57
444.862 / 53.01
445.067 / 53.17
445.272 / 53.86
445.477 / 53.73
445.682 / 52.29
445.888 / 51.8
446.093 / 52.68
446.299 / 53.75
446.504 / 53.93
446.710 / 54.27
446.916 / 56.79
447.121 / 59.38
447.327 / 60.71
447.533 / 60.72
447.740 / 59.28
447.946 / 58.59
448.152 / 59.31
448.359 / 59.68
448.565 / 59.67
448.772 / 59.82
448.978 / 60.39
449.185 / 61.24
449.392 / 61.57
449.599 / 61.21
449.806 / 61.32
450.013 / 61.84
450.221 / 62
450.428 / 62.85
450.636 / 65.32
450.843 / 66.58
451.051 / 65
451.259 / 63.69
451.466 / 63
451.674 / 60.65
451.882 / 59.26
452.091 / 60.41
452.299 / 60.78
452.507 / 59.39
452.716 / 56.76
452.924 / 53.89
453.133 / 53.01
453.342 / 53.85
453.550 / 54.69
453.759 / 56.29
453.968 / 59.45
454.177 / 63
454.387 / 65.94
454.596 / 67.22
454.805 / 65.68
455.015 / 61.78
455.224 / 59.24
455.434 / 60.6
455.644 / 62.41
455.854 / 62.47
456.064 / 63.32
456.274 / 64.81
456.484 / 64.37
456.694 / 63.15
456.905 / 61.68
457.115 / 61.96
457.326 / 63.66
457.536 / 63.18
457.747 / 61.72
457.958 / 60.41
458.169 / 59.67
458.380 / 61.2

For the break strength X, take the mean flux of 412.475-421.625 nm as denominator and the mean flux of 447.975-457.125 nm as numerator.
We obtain 1.55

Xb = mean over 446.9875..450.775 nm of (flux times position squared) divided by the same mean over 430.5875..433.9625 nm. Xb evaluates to 1.48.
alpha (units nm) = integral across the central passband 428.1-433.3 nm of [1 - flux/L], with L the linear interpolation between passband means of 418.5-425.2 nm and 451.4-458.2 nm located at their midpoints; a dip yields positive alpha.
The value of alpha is 0.71 nm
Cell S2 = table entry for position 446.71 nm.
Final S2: 54.27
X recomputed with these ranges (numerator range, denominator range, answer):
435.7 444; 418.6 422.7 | 1.22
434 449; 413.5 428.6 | 1.26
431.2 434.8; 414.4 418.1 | 1.19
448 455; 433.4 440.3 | 1.26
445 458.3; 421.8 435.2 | 1.40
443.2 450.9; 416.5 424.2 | 1.41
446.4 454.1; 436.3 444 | 1.18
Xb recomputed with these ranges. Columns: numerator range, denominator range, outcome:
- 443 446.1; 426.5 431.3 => 1.46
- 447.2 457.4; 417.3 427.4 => 1.68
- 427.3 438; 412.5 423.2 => 1.20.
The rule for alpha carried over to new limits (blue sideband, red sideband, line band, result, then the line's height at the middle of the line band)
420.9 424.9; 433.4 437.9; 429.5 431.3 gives 0.47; 46.7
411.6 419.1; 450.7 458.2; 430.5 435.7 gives 0.46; 49.1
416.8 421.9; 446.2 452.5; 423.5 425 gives -0.05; 43.2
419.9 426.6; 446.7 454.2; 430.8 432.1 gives 0.20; 48.3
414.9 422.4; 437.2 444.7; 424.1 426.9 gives -0.13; 42.8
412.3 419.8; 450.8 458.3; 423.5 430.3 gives 0.44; 45.1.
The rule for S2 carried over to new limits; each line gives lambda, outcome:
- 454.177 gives 63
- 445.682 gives 52.29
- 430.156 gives 33.2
